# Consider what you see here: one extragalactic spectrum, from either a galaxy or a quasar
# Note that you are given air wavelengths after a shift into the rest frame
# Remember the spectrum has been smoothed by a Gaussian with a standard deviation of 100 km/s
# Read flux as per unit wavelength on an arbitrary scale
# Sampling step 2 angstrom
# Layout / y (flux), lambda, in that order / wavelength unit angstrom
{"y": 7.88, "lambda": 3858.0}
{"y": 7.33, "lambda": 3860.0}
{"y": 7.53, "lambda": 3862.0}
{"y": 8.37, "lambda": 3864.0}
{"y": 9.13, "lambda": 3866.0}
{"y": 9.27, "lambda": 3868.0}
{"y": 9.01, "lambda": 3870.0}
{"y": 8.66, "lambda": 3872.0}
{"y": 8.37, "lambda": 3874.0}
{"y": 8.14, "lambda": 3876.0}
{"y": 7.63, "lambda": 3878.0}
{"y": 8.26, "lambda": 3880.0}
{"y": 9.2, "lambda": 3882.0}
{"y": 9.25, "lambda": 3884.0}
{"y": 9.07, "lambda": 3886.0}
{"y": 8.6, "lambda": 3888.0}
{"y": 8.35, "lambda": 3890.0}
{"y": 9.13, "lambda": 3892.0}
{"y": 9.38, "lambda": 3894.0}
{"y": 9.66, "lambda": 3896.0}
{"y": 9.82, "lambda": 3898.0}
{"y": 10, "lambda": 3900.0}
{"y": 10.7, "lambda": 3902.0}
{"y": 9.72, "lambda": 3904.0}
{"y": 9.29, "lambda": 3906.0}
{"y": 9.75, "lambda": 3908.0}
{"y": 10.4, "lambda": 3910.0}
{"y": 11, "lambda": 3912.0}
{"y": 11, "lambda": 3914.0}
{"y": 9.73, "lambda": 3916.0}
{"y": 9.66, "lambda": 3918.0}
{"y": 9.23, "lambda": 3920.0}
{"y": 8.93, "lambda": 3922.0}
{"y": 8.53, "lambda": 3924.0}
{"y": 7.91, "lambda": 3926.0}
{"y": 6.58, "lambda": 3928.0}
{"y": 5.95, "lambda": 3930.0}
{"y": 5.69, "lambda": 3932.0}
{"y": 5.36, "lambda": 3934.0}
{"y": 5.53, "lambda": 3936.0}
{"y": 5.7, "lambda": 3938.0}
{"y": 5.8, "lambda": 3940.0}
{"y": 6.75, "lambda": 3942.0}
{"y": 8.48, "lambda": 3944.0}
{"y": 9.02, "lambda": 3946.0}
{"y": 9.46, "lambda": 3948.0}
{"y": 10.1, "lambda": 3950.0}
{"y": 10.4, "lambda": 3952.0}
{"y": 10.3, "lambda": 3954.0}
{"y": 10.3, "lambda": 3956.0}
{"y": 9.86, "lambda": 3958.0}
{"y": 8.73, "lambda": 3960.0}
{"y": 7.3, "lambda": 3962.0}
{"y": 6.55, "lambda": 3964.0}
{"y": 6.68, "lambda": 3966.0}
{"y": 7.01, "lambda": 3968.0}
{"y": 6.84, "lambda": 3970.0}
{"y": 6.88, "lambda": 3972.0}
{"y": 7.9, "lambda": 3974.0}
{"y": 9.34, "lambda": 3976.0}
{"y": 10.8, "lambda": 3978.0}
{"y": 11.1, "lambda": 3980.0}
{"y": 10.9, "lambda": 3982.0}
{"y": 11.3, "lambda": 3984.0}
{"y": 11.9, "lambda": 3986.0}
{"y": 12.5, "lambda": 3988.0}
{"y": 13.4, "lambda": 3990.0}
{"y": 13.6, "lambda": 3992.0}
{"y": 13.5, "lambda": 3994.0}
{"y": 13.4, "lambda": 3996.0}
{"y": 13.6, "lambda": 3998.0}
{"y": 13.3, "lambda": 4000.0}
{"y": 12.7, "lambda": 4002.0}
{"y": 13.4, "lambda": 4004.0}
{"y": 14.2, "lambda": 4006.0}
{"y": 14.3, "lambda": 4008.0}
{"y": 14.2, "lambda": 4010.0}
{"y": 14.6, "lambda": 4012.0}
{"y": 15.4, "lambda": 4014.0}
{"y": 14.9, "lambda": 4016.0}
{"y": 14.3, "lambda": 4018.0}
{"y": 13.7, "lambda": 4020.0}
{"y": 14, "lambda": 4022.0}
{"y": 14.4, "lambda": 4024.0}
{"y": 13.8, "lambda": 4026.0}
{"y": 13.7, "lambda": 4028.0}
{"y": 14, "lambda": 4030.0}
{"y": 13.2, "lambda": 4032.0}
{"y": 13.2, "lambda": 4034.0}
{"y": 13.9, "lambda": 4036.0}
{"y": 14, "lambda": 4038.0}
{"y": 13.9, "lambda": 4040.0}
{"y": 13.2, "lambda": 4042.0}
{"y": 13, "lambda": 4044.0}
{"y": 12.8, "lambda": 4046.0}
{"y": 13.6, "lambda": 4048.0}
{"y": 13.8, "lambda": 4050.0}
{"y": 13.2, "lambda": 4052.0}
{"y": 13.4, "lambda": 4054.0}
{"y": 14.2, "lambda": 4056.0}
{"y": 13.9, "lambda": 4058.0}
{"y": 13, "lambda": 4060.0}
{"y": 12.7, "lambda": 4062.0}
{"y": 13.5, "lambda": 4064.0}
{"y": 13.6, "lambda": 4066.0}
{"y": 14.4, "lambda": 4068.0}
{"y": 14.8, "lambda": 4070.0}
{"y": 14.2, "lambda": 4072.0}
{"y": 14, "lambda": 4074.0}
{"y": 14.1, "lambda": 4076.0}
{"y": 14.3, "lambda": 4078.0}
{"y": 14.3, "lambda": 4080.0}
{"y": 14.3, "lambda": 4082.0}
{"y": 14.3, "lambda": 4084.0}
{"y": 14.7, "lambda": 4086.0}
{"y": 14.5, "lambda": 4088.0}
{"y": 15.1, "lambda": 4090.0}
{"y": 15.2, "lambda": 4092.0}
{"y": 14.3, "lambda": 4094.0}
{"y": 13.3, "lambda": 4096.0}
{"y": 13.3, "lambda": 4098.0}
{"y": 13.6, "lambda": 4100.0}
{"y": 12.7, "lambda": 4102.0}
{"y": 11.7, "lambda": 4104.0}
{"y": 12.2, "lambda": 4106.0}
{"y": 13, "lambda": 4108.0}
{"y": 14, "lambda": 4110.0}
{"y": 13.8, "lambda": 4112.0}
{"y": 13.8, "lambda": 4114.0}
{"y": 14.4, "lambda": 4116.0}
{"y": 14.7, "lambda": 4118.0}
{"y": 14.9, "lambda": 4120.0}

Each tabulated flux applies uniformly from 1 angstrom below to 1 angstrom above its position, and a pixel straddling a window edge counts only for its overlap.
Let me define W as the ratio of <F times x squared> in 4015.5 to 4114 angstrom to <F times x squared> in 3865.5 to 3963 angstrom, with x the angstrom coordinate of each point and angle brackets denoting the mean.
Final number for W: 1.7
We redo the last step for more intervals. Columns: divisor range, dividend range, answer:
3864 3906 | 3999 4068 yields 1.64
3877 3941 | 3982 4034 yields 1.67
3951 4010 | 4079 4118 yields 1.35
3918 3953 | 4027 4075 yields 1.88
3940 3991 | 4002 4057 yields 1.54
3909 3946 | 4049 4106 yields 1.88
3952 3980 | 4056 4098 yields 1.75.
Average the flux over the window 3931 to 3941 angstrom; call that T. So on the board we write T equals 5.62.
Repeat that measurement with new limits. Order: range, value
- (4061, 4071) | 13.8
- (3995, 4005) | 13.3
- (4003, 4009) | 14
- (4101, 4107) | 12.2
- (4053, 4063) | 13.4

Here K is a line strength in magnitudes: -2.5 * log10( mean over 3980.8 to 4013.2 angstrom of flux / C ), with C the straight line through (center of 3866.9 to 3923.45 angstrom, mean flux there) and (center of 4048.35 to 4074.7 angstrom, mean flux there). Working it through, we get -0.10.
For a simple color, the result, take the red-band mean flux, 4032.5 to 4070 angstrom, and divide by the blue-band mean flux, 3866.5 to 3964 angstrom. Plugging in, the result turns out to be 1.56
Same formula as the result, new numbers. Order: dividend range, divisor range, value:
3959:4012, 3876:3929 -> 1.20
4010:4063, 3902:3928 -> 1.45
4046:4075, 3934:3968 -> 1.70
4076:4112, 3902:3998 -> 1.50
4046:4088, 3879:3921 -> 1.45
